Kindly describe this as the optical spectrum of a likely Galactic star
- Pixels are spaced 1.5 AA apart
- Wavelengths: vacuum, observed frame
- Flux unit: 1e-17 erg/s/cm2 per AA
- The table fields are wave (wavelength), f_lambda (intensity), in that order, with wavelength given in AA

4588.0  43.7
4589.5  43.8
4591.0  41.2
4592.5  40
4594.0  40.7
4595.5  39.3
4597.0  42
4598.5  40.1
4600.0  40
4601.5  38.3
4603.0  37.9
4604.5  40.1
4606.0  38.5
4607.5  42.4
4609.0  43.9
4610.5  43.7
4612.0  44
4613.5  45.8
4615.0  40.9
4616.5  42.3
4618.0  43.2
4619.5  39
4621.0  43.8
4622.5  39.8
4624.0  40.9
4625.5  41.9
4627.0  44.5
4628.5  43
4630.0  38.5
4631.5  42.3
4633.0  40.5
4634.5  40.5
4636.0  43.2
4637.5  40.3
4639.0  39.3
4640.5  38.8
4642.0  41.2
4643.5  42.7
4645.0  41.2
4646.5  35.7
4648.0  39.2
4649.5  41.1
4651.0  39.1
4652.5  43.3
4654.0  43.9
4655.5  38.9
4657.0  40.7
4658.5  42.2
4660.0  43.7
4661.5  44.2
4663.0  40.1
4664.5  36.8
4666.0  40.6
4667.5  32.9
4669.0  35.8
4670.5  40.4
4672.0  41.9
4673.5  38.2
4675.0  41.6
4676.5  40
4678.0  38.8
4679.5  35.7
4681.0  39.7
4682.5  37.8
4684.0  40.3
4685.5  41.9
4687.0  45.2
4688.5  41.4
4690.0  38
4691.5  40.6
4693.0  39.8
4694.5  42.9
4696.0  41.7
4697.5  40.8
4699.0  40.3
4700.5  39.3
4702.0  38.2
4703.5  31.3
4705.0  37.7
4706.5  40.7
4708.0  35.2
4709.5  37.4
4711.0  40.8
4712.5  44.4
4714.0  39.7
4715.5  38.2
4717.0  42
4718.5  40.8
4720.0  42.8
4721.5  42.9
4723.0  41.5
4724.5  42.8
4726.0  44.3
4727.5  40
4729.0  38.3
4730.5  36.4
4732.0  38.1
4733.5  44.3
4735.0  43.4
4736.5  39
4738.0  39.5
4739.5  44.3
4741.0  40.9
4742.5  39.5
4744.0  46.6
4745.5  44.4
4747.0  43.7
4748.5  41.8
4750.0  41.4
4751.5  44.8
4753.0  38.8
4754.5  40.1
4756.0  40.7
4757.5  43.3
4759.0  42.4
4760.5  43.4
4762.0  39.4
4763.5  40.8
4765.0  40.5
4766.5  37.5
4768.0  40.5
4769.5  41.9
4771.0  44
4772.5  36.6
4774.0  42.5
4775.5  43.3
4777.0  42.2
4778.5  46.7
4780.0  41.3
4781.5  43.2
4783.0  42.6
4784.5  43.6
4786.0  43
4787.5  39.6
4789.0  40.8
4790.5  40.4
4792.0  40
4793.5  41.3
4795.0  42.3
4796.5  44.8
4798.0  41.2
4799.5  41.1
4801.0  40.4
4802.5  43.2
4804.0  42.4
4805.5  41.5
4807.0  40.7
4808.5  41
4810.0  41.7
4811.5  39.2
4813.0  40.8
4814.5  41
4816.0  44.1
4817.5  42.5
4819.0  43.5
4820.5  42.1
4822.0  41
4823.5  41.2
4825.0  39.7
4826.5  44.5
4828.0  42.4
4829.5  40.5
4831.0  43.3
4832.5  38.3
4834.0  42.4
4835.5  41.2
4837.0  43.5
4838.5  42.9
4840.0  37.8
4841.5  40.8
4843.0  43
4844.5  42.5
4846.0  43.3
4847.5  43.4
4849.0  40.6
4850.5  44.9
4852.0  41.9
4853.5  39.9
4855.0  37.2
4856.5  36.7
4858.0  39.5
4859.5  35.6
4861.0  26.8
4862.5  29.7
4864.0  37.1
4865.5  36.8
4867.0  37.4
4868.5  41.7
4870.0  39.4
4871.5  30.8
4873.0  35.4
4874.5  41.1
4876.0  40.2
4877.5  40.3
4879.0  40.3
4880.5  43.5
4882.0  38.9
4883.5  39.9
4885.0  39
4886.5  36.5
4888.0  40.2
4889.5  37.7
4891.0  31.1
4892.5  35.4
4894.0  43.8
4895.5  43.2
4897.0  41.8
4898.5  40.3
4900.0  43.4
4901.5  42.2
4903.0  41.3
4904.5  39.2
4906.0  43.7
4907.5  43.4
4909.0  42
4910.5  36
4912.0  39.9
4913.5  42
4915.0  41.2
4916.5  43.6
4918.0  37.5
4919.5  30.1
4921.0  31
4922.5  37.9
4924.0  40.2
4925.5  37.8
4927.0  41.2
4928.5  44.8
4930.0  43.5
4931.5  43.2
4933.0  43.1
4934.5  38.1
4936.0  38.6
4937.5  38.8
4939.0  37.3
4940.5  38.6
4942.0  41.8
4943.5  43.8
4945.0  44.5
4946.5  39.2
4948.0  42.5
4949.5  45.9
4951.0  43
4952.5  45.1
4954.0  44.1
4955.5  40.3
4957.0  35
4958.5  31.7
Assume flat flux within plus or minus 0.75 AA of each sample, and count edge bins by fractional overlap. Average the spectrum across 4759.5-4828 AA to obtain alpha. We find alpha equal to 41.7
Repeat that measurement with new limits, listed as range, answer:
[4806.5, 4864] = 40.5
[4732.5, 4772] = 41.7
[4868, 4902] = 39.4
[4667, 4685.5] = 38.8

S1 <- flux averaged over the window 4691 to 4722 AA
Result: 39.9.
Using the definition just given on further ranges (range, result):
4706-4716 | 39.5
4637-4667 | 40.6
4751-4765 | 41.4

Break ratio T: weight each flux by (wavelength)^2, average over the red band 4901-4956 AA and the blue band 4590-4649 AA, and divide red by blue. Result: 1.13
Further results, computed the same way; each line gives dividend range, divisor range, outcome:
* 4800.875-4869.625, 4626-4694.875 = 1.08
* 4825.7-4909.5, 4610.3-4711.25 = 1.08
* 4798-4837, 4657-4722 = 1.10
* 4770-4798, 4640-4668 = 1.10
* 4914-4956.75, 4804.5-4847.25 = 1.02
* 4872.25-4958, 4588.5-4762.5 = 1.09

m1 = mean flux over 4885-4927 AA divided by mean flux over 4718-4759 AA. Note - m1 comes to 0.95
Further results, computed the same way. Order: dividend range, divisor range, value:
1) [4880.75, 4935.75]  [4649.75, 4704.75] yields 1.00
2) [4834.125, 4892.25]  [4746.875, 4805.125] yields 0.93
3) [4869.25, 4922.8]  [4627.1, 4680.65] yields 0.98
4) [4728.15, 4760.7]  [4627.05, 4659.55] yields 1.02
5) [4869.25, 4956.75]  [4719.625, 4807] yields 0.96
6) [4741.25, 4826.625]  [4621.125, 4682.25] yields 1.04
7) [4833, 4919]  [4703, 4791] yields 0.96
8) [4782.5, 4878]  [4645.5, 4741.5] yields 1.01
